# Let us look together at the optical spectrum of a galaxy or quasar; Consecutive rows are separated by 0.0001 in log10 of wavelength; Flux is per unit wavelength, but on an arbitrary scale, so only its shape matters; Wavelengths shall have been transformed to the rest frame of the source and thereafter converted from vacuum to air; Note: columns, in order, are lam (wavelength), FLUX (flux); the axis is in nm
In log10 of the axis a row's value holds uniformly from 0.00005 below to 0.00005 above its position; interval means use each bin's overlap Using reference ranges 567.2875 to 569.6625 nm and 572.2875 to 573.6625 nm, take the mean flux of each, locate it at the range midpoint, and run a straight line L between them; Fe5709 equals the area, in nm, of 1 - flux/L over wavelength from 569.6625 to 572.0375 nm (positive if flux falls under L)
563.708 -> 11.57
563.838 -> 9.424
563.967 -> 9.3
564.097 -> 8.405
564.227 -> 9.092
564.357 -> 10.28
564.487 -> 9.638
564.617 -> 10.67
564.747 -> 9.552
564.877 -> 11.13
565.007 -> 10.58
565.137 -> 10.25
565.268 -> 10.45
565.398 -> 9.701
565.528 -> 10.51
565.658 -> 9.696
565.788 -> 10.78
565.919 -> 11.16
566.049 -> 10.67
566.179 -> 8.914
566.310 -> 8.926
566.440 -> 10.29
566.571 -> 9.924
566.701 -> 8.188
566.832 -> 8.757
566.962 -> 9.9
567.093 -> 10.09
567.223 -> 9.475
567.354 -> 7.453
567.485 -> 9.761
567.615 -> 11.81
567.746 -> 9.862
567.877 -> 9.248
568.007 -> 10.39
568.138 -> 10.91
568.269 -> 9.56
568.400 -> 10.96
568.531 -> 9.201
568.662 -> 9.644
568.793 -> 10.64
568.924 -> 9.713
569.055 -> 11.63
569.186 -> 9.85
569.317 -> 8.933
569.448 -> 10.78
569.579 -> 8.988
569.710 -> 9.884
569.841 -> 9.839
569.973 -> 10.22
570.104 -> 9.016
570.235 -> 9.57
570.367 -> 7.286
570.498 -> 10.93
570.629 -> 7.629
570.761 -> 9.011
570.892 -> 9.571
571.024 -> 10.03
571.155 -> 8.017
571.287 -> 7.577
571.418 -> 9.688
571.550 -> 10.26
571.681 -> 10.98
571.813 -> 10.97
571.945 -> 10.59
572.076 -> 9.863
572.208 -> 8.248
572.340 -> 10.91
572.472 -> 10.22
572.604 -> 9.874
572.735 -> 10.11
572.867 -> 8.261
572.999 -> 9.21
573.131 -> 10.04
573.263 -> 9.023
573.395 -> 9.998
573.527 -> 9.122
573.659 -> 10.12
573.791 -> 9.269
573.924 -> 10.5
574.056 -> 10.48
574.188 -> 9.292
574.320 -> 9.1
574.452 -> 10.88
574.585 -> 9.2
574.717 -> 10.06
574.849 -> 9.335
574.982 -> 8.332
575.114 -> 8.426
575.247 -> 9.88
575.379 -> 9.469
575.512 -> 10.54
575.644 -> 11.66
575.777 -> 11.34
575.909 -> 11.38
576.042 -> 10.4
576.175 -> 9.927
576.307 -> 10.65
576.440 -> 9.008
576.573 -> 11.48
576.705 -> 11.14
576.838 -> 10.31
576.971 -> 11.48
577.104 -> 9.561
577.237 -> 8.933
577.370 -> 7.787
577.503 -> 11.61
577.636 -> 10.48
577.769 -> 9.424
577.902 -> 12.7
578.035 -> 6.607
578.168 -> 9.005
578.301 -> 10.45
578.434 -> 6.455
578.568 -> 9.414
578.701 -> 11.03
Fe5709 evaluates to 0.08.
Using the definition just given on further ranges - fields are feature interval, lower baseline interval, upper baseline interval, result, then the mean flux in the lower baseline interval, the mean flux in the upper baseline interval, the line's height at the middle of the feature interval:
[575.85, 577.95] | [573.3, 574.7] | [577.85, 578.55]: -0.26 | 9.79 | 8.99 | 9.24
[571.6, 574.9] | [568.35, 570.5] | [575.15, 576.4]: 0.12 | 9.79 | 10.5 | 10.2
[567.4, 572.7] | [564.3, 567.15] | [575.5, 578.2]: 0.16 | 10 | 10.3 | 10.1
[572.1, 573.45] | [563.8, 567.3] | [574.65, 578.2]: 0.05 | 9.84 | 10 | 9.98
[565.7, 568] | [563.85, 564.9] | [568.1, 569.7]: 0.03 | 9.69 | 10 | 9.89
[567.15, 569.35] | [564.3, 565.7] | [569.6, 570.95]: -0.07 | 10.2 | 9.28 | 9.65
